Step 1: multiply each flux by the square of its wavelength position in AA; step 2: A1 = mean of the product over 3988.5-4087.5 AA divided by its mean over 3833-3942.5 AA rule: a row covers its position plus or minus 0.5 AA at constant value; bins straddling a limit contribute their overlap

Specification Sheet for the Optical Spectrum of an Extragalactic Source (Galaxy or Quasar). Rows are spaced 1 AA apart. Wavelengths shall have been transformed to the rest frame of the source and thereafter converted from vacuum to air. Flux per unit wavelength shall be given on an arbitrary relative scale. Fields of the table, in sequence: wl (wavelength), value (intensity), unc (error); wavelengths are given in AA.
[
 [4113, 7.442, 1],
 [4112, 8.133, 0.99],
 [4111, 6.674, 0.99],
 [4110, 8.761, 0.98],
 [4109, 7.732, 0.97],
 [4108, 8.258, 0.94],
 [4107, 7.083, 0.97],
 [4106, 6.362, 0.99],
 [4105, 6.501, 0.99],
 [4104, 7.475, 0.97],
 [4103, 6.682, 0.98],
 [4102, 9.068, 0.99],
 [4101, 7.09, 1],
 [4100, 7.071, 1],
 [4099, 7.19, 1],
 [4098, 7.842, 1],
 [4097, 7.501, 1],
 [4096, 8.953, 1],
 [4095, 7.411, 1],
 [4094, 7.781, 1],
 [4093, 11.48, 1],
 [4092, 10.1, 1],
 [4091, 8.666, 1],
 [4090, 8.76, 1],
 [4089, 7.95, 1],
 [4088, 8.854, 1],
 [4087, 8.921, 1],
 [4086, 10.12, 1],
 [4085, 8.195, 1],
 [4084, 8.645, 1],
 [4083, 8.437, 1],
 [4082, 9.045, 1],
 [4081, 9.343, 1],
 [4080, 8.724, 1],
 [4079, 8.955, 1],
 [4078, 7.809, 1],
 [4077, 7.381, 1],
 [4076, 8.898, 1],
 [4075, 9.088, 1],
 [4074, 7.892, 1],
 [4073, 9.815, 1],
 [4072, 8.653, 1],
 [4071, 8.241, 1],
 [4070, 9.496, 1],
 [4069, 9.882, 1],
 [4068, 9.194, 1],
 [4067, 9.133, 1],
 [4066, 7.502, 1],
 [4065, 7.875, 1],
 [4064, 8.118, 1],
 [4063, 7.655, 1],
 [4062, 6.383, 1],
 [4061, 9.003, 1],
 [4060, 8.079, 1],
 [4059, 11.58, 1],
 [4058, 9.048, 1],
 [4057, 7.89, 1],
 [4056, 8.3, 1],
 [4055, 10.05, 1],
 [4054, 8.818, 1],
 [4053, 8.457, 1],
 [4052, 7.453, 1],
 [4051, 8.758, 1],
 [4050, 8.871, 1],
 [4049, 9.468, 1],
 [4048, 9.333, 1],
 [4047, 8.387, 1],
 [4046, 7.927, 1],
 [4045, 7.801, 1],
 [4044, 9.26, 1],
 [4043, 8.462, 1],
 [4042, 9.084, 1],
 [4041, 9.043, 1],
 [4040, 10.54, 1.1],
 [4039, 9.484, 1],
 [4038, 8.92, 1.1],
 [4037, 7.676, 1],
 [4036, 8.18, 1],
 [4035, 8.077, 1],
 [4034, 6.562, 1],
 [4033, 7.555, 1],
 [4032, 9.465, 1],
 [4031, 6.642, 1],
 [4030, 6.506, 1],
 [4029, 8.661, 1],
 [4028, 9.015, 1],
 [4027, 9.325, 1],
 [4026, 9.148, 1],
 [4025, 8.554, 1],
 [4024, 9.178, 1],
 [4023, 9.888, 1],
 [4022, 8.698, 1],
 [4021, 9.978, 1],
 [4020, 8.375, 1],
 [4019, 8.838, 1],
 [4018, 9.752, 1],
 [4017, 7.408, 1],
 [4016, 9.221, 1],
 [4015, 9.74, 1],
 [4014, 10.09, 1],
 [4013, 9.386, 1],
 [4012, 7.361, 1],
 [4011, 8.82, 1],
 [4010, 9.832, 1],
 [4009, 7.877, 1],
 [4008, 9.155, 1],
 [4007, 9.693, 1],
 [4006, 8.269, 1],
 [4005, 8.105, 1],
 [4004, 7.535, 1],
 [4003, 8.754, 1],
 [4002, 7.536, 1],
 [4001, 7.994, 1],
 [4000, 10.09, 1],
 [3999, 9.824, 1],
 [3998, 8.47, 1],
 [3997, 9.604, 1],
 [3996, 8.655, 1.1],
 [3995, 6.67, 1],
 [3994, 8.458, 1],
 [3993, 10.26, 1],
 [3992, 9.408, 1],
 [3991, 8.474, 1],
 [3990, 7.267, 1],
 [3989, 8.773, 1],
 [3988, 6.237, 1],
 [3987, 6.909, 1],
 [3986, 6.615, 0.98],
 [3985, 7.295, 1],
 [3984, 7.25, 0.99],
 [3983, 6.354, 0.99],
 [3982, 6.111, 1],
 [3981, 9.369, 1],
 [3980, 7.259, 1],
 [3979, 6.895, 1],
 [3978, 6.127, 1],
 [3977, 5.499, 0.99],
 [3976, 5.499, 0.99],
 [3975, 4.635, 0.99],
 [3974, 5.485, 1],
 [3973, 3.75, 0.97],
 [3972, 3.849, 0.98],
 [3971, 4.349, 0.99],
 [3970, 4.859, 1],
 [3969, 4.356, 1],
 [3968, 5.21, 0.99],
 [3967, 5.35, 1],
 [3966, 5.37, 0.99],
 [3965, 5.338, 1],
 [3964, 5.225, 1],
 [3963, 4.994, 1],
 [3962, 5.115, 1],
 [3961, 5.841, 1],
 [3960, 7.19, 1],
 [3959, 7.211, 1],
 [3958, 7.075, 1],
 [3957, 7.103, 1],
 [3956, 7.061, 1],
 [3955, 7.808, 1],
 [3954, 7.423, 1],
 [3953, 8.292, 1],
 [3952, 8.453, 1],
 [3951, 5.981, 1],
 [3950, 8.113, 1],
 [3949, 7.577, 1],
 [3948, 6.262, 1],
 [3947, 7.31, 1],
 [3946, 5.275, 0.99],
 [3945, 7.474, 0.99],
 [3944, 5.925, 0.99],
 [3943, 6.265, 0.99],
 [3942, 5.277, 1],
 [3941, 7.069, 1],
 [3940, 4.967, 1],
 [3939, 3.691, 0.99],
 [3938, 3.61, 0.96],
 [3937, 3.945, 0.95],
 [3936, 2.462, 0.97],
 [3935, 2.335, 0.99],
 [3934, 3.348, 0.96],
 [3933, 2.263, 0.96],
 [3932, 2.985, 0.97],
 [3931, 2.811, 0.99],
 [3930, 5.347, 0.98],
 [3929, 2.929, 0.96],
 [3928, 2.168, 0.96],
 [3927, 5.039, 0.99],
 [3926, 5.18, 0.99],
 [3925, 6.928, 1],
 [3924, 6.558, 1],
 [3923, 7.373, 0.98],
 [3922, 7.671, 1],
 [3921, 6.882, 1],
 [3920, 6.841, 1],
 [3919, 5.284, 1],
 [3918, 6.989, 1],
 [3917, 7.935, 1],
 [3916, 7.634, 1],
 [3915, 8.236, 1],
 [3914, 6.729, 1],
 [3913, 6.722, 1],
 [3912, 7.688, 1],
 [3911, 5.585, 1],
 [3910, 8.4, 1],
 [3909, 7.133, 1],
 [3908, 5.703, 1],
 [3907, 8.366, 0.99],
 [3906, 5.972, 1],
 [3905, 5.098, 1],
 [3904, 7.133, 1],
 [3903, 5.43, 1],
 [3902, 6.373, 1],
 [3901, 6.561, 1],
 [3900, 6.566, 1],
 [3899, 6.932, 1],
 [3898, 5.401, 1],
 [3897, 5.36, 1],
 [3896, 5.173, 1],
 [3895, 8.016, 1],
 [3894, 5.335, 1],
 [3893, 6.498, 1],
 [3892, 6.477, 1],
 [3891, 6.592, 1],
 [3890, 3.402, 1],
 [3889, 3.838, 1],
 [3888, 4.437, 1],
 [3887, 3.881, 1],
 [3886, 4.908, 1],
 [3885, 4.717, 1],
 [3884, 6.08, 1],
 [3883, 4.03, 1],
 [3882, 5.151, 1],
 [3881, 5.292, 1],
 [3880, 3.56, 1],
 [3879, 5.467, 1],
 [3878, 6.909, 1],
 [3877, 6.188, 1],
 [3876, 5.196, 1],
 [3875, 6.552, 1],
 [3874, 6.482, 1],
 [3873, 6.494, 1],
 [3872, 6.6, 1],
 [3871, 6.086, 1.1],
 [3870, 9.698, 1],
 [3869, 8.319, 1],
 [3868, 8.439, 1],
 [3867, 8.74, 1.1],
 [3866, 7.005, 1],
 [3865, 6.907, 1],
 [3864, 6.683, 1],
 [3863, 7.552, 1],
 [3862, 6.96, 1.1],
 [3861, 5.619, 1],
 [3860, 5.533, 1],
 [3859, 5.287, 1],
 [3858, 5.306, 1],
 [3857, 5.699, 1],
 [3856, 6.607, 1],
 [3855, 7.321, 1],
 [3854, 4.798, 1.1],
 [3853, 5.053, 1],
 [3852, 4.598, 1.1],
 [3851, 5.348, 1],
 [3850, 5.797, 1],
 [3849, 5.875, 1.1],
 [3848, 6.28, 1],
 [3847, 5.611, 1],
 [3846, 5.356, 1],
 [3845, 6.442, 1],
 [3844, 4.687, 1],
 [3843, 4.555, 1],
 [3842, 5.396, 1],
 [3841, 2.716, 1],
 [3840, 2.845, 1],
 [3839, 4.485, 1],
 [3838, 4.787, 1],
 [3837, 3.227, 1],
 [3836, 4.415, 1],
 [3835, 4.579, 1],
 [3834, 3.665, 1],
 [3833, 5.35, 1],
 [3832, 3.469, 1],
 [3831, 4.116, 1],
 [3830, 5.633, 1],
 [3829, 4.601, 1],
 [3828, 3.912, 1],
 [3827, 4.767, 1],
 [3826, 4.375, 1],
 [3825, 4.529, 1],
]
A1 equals 1.66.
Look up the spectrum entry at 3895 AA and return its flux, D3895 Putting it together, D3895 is 8.016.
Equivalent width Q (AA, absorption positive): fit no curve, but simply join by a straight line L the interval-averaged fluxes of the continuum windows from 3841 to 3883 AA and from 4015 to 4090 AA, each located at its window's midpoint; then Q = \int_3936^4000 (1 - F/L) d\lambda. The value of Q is 8.32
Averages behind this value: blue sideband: 6.07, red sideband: 8.67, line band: 6.56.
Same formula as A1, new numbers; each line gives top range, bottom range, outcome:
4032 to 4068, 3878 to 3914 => 1.58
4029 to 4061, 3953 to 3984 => 1.49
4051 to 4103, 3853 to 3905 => 1.56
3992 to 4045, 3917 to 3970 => 1.59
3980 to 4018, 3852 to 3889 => 1.48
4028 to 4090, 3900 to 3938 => 1.61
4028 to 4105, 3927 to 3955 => 1.73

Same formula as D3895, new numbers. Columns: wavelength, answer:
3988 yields 6.237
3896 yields 5.173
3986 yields 6.615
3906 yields 5.972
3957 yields 7.103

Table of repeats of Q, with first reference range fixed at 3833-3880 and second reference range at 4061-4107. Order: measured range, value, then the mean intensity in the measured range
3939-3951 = 0.8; 6.36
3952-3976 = 4.0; 5.83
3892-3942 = 5.6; 5.73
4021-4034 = -1.4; 8.53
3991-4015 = -4.3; 8.79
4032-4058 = -2.3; 8.6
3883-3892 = 2.0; 4.79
